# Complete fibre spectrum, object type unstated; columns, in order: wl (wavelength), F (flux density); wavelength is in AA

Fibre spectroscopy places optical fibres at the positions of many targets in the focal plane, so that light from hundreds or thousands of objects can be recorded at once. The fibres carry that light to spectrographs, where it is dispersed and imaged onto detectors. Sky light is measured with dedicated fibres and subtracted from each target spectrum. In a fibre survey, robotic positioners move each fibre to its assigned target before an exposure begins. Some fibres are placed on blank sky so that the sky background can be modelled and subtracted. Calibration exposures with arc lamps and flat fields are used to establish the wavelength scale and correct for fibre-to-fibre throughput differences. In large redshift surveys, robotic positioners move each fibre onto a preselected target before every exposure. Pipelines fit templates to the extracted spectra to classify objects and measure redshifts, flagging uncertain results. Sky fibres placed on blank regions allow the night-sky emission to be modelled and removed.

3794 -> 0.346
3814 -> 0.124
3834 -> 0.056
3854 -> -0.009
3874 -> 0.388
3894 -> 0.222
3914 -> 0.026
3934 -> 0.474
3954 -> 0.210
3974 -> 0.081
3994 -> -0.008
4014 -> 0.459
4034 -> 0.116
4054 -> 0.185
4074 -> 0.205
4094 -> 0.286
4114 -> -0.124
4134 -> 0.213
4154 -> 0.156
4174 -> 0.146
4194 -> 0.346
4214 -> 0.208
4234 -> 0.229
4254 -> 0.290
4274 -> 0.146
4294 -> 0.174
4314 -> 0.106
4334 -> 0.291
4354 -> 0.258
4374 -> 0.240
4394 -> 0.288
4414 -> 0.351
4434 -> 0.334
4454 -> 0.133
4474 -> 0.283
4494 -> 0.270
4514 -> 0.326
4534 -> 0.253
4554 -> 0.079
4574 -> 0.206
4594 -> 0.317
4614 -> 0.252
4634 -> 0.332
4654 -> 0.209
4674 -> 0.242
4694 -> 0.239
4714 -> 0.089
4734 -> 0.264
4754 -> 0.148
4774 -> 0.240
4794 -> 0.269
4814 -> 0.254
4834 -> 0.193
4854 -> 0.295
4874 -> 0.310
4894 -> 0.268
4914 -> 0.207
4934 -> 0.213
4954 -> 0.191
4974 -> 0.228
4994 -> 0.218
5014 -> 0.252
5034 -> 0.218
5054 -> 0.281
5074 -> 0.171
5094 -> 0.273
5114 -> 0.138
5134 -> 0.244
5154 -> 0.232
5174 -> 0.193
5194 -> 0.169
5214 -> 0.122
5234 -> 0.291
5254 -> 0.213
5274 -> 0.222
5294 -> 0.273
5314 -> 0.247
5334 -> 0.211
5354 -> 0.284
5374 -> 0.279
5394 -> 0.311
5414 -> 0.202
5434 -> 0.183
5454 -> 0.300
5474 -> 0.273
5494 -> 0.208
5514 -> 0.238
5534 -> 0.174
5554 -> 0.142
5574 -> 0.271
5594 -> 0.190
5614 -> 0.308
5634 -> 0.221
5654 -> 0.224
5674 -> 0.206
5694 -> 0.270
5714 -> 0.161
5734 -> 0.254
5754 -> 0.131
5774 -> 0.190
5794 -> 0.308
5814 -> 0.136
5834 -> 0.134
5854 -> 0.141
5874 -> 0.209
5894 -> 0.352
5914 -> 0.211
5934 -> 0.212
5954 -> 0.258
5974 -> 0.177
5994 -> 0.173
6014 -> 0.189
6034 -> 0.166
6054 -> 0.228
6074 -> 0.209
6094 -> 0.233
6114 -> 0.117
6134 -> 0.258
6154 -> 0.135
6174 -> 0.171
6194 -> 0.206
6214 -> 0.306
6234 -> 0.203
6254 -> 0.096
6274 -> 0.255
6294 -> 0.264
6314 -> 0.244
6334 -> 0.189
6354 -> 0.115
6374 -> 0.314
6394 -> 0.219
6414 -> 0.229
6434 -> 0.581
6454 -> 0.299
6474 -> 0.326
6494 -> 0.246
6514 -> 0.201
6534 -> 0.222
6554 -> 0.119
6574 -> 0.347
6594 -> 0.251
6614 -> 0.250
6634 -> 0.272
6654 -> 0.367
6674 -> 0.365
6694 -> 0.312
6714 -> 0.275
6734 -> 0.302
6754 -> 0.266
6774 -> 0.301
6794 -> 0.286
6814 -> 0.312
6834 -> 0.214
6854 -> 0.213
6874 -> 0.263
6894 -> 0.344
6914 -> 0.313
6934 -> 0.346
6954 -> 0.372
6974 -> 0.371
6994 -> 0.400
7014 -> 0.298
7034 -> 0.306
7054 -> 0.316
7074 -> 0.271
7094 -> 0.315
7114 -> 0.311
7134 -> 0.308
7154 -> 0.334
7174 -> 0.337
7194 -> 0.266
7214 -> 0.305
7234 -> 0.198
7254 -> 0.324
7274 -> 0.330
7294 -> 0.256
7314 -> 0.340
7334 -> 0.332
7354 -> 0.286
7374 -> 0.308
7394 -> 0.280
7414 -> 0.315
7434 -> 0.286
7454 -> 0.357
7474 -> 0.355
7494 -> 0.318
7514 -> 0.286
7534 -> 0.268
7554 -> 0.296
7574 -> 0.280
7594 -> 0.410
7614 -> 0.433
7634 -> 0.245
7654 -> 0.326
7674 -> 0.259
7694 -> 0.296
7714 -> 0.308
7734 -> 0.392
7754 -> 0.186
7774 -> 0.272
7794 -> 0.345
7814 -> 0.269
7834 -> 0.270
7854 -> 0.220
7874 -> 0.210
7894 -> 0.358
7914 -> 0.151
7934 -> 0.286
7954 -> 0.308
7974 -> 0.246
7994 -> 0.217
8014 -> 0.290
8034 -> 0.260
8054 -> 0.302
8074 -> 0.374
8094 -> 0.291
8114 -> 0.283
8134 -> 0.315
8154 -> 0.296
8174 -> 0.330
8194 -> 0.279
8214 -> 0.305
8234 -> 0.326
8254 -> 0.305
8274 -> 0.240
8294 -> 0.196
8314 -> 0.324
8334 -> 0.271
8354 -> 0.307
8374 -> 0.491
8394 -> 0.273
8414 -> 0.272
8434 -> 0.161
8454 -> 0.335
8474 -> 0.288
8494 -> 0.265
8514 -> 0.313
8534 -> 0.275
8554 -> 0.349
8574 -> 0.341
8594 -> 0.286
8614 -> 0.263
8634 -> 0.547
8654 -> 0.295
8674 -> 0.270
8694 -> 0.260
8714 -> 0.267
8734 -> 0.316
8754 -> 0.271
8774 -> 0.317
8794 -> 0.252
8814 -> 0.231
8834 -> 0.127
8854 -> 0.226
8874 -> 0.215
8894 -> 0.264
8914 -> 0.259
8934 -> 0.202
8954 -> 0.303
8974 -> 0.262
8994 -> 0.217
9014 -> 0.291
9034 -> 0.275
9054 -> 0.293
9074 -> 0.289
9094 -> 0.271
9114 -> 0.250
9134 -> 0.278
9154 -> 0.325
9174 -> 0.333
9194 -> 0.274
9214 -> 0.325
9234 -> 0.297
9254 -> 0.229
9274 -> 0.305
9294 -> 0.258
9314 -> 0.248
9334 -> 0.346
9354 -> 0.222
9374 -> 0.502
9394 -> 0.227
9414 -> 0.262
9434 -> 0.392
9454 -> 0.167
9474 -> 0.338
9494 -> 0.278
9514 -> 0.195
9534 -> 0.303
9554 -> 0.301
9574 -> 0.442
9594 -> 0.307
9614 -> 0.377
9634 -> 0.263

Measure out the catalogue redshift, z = 0.72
